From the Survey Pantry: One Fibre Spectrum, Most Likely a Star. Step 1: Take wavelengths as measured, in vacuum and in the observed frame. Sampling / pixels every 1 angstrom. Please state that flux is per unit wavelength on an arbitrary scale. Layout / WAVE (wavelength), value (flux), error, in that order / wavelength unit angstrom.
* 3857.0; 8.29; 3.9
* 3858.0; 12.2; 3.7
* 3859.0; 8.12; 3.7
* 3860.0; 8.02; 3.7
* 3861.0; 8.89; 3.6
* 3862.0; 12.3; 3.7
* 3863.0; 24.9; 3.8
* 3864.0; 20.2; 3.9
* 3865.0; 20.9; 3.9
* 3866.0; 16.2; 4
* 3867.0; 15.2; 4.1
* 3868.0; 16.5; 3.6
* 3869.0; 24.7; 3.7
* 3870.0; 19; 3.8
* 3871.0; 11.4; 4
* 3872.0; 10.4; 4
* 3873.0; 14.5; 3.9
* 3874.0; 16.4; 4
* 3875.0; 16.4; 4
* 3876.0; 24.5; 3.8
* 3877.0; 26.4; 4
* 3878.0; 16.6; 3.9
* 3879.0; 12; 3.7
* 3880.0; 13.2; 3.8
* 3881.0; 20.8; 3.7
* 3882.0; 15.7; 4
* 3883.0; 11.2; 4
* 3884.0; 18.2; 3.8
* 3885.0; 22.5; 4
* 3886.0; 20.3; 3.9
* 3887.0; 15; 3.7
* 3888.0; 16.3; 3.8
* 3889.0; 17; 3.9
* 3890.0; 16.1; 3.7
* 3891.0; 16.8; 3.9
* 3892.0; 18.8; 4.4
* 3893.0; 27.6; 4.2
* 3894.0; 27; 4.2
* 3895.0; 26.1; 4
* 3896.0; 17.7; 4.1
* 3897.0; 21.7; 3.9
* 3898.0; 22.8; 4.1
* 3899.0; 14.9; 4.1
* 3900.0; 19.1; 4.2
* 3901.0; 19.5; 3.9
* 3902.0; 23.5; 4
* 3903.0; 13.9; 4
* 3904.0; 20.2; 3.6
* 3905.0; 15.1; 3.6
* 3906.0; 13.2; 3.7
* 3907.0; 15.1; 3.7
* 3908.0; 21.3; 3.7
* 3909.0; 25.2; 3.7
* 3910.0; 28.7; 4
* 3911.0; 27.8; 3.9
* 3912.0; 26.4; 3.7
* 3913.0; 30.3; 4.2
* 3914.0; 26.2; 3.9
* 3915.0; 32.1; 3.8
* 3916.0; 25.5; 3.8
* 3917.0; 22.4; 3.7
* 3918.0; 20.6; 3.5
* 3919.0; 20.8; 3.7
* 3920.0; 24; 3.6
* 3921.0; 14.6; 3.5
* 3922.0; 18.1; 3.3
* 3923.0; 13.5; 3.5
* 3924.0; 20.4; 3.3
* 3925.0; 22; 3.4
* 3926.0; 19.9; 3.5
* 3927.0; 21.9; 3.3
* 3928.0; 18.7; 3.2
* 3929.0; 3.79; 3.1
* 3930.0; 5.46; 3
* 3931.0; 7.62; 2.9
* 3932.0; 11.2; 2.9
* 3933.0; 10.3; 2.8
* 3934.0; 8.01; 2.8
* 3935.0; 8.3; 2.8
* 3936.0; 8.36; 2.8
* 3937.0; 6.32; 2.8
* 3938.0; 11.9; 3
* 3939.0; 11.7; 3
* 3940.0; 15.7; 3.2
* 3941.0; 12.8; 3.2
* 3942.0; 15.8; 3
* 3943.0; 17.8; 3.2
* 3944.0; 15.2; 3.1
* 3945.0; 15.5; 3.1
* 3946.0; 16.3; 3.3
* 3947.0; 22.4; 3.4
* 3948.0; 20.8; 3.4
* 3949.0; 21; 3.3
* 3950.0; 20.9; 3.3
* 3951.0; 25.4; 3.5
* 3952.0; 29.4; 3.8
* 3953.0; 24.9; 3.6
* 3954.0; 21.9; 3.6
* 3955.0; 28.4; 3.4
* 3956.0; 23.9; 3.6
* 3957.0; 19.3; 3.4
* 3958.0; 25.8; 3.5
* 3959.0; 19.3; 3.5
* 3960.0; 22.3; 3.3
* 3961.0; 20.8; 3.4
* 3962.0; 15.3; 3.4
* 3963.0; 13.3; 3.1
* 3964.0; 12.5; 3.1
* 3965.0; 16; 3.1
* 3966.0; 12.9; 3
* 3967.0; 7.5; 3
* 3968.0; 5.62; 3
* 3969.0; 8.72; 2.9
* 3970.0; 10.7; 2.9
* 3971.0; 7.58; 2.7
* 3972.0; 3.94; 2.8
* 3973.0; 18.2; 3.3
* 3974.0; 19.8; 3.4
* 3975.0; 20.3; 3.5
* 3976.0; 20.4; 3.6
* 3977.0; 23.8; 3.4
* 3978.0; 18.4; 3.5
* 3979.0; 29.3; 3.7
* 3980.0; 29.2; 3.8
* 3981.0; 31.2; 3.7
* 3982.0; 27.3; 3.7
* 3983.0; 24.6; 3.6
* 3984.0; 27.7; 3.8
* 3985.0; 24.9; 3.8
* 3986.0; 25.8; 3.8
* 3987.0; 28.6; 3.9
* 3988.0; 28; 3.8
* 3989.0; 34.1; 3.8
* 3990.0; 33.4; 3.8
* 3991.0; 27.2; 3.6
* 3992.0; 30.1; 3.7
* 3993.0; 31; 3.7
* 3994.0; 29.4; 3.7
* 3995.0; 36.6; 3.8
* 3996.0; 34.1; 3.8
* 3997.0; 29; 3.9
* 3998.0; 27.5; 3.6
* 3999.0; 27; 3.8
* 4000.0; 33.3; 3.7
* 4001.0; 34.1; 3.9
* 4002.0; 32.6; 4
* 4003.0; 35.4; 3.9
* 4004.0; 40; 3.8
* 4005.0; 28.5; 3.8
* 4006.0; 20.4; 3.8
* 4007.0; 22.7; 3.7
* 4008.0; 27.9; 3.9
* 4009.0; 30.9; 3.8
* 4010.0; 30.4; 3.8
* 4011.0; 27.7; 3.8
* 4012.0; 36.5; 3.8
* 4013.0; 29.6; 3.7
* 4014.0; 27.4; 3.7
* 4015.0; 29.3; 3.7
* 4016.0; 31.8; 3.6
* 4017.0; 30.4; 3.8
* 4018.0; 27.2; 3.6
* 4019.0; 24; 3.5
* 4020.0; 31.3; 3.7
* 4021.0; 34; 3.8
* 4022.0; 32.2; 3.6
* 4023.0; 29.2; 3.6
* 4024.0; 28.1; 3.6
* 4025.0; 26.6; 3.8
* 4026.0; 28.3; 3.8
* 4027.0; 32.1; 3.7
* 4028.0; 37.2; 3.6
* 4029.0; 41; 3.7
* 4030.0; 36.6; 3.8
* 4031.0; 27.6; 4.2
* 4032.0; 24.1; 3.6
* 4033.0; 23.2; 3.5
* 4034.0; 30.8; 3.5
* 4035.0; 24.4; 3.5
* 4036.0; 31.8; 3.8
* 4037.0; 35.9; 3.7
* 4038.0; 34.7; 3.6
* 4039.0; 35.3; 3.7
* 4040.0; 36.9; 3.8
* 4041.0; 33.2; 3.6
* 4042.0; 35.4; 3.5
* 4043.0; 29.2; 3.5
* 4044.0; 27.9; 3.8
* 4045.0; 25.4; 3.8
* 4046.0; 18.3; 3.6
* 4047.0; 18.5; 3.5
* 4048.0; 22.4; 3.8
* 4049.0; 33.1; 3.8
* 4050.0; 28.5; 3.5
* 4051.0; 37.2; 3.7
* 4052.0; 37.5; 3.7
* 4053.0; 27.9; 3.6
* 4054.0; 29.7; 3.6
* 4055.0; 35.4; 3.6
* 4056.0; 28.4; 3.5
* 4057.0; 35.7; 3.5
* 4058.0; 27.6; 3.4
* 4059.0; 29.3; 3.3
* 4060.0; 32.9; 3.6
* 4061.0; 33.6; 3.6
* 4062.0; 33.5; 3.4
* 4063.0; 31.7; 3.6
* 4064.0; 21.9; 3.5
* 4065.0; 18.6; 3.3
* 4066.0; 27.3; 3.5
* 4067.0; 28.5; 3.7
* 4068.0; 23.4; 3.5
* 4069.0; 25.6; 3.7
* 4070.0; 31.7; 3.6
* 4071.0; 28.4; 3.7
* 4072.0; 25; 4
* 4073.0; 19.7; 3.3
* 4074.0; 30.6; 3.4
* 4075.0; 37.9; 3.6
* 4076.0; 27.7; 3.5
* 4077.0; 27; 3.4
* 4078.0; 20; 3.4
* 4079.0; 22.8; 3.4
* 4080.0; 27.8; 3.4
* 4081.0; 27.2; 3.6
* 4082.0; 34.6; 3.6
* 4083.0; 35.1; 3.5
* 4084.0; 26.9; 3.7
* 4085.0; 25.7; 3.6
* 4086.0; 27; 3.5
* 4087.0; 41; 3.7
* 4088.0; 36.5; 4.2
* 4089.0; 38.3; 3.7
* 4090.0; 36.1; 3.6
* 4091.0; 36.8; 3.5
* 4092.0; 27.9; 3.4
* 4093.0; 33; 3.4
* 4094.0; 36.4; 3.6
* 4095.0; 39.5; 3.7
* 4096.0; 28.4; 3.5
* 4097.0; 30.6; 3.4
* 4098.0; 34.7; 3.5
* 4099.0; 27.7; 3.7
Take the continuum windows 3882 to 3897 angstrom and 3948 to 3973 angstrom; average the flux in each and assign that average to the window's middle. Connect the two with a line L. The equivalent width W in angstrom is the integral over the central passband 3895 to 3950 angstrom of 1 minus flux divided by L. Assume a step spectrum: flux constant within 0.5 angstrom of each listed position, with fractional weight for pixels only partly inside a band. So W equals 1.6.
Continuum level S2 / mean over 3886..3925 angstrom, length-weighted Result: 20.9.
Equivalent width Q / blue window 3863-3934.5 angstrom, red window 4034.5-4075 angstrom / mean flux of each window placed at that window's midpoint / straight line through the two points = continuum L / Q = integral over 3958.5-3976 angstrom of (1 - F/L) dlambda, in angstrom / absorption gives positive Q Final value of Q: 7.0 angstrom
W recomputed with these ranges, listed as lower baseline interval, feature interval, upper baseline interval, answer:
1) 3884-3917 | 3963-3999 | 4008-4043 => 6.65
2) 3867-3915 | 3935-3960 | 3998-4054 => 5.69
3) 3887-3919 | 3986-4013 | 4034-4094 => -4.07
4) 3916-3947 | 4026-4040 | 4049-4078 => -3.24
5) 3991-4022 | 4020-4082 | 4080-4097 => 4.37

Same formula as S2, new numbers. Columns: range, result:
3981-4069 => 29.9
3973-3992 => 26.2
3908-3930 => 21.6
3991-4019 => 30.2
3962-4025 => 25.6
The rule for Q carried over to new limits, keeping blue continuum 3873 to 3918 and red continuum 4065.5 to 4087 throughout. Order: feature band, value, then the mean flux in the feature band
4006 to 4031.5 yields -4.7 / 30.2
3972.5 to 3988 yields -0.5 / 24.7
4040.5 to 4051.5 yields -0.6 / 28.1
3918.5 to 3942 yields 8.6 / 13.8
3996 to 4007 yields -2.6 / 30.6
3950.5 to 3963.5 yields 0.3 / 22.3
